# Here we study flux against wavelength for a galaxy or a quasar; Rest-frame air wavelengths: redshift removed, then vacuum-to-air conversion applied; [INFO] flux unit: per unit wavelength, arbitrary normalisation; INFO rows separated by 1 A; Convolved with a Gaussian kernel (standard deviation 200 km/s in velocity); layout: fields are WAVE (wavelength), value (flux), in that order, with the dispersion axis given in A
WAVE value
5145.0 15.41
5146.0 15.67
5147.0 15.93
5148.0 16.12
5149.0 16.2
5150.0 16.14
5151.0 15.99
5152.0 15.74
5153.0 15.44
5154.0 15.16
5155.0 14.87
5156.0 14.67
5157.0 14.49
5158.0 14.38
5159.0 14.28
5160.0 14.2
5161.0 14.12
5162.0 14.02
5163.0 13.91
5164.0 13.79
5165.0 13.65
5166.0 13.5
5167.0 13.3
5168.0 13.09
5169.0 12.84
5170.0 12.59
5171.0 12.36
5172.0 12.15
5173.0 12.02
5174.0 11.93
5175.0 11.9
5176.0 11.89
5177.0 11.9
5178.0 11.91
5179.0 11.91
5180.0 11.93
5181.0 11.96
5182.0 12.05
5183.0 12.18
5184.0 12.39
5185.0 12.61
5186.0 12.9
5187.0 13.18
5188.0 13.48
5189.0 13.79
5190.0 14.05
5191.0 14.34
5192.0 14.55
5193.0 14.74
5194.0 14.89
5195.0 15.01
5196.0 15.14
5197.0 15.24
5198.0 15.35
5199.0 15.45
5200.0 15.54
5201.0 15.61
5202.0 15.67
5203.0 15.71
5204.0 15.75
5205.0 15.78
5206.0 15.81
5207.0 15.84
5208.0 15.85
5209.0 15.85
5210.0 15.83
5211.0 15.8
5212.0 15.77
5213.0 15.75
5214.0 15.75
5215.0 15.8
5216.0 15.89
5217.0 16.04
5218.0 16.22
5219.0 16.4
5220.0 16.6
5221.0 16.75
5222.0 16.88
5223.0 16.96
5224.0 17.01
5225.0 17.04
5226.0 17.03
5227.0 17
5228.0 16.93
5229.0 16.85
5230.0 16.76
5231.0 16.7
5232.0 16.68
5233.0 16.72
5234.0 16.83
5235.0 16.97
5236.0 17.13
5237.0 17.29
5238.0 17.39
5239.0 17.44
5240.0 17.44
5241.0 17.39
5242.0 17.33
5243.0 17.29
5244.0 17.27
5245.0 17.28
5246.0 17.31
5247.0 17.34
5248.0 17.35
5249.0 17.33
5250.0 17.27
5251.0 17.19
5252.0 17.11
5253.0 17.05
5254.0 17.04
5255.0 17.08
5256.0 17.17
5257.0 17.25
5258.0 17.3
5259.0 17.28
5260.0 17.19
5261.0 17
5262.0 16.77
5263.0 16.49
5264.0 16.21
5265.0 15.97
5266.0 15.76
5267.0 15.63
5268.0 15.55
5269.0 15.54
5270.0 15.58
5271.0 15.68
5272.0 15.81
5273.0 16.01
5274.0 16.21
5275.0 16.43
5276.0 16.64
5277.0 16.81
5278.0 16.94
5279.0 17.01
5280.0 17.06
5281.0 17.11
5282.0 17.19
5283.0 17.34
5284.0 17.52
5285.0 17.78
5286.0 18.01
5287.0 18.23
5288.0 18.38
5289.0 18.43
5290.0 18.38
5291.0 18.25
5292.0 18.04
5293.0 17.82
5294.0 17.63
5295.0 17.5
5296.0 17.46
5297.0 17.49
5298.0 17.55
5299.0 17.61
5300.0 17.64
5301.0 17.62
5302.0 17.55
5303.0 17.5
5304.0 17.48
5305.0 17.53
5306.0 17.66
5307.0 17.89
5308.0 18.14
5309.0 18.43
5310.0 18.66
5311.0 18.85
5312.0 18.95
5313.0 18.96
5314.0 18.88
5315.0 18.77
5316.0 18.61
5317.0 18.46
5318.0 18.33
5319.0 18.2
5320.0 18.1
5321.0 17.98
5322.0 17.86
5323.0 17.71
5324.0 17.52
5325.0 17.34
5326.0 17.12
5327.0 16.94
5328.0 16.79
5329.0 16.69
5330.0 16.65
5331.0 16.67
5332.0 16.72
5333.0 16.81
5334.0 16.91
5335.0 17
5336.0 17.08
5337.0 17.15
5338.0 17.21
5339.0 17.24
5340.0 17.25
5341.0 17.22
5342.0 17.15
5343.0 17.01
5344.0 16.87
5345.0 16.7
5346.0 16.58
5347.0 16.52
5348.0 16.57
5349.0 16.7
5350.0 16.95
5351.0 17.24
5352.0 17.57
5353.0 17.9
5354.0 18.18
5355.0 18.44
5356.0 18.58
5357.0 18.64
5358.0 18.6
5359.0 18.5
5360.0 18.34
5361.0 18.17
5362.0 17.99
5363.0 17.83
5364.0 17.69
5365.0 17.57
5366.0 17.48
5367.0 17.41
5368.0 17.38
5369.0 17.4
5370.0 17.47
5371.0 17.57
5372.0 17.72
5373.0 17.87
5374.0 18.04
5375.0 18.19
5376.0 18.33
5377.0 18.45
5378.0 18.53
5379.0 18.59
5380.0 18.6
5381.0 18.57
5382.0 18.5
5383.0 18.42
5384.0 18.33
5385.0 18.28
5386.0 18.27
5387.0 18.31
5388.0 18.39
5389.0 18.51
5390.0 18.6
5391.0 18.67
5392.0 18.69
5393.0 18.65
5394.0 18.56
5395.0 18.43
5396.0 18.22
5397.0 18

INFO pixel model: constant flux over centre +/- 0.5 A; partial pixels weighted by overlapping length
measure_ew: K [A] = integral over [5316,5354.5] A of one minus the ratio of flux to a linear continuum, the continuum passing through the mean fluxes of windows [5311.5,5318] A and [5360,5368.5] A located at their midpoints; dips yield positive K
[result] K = 2.24 A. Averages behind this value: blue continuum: 18.7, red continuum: 17.7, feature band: 17.3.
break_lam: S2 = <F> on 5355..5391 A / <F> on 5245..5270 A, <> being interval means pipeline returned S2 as 1.08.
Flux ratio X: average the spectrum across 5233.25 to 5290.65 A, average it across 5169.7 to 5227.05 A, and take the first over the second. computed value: 1.2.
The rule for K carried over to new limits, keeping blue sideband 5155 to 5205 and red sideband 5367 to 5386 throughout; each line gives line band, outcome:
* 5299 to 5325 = -2.3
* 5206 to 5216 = -1.0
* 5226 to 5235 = -1.2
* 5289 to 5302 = -1.2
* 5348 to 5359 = -0.2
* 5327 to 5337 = 0.2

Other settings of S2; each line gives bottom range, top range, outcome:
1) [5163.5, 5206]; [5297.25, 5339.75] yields 1.30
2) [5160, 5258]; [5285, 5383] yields 1.16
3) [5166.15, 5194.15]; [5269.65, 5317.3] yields 1.38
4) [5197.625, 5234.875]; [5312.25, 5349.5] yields 1.07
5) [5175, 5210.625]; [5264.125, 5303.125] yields 1.21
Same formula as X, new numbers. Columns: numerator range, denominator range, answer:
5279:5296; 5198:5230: 1.10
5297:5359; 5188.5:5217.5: 1.14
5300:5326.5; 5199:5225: 1.13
